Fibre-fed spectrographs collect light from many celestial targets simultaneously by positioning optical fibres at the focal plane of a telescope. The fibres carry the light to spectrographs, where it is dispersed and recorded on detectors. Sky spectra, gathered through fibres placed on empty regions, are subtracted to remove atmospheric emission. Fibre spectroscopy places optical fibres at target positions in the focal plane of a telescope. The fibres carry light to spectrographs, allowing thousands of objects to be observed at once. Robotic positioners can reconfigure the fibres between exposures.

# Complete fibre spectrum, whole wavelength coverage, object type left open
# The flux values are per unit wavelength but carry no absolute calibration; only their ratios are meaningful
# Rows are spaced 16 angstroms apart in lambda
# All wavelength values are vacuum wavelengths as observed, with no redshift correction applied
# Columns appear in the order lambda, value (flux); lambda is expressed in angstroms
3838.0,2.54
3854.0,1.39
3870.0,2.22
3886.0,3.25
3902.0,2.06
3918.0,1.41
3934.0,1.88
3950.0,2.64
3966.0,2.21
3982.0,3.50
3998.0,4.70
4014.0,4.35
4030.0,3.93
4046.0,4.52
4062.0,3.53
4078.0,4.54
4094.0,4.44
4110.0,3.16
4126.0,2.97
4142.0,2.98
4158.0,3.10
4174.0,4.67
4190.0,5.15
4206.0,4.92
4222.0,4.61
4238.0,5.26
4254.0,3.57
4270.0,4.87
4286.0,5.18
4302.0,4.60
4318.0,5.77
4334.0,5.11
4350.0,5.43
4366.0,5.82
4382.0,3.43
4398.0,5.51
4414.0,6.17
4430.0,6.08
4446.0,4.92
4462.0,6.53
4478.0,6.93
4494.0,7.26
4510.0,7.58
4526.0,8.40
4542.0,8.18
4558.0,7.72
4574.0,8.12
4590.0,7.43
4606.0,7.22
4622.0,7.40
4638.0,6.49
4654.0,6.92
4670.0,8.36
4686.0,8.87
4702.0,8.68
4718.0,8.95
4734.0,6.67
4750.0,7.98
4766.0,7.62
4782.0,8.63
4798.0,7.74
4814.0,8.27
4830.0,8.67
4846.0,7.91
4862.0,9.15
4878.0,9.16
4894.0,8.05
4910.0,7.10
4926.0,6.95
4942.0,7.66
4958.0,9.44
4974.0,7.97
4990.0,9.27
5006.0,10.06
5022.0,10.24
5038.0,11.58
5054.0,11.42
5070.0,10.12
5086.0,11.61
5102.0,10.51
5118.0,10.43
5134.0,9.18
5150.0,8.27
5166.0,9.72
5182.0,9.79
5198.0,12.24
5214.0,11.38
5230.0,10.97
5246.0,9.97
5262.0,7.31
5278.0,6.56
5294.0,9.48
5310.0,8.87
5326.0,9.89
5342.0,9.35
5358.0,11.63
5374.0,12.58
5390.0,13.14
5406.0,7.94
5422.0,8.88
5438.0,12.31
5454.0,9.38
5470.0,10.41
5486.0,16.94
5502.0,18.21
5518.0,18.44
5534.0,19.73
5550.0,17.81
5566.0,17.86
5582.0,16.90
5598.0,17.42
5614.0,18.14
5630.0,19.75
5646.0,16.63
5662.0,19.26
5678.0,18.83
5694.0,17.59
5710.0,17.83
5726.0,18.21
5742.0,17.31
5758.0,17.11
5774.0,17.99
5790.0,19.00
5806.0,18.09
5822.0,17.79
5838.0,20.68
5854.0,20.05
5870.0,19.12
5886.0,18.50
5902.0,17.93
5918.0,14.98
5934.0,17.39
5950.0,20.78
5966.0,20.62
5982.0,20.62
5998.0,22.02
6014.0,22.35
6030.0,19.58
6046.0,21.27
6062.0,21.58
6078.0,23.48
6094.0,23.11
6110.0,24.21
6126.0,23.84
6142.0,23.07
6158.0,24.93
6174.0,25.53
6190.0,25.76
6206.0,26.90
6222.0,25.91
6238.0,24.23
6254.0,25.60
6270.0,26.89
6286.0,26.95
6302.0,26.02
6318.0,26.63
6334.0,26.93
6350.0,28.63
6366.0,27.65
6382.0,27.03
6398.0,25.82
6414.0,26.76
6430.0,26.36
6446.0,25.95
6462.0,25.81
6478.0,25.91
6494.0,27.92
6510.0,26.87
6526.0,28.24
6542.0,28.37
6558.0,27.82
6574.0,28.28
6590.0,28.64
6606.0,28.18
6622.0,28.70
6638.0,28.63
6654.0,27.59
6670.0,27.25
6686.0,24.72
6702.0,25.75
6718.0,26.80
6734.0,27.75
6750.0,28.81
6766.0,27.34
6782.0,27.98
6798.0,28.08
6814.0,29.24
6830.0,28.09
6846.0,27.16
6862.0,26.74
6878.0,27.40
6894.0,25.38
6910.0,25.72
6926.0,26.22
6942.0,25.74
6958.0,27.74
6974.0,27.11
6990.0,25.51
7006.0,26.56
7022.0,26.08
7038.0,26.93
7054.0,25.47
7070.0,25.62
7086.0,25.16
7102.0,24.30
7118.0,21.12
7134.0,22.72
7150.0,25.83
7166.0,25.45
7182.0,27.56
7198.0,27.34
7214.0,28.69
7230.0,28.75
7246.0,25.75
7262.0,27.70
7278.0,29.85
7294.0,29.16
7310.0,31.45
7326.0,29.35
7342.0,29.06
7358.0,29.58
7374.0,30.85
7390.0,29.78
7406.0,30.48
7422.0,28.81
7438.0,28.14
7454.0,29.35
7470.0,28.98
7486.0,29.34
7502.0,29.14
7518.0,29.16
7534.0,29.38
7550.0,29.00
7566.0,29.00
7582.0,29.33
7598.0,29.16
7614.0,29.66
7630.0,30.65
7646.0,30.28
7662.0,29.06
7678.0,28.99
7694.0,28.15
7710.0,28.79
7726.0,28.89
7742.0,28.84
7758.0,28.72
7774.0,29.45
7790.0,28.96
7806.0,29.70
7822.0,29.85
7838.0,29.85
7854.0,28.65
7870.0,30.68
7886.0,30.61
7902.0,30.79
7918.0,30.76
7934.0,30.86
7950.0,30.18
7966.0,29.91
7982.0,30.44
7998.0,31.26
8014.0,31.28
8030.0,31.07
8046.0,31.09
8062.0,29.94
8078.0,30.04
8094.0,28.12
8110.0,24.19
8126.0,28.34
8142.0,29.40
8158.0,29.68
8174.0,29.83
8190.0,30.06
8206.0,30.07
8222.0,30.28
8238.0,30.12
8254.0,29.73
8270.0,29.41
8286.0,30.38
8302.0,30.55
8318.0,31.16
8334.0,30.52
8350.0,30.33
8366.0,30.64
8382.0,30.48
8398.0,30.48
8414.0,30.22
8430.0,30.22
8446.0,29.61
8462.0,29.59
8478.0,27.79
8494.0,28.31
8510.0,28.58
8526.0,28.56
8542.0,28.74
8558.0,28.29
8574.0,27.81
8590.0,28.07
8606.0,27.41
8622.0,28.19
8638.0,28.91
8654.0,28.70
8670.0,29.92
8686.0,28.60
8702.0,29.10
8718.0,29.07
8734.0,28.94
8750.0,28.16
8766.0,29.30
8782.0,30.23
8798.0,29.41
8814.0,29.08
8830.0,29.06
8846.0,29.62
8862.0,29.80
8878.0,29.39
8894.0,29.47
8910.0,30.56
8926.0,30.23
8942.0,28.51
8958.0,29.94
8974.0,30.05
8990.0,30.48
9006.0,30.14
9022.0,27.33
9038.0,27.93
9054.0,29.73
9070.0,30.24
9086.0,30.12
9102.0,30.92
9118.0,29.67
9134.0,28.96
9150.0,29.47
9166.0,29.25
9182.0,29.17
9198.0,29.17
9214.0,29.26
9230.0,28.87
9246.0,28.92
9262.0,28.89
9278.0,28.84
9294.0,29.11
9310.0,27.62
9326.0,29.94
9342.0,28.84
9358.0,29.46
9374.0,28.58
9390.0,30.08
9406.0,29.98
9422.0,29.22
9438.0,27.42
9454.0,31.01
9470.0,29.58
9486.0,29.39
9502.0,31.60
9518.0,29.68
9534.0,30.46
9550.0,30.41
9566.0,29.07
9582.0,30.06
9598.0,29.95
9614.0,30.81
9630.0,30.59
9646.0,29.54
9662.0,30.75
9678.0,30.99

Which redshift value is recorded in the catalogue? 0.376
